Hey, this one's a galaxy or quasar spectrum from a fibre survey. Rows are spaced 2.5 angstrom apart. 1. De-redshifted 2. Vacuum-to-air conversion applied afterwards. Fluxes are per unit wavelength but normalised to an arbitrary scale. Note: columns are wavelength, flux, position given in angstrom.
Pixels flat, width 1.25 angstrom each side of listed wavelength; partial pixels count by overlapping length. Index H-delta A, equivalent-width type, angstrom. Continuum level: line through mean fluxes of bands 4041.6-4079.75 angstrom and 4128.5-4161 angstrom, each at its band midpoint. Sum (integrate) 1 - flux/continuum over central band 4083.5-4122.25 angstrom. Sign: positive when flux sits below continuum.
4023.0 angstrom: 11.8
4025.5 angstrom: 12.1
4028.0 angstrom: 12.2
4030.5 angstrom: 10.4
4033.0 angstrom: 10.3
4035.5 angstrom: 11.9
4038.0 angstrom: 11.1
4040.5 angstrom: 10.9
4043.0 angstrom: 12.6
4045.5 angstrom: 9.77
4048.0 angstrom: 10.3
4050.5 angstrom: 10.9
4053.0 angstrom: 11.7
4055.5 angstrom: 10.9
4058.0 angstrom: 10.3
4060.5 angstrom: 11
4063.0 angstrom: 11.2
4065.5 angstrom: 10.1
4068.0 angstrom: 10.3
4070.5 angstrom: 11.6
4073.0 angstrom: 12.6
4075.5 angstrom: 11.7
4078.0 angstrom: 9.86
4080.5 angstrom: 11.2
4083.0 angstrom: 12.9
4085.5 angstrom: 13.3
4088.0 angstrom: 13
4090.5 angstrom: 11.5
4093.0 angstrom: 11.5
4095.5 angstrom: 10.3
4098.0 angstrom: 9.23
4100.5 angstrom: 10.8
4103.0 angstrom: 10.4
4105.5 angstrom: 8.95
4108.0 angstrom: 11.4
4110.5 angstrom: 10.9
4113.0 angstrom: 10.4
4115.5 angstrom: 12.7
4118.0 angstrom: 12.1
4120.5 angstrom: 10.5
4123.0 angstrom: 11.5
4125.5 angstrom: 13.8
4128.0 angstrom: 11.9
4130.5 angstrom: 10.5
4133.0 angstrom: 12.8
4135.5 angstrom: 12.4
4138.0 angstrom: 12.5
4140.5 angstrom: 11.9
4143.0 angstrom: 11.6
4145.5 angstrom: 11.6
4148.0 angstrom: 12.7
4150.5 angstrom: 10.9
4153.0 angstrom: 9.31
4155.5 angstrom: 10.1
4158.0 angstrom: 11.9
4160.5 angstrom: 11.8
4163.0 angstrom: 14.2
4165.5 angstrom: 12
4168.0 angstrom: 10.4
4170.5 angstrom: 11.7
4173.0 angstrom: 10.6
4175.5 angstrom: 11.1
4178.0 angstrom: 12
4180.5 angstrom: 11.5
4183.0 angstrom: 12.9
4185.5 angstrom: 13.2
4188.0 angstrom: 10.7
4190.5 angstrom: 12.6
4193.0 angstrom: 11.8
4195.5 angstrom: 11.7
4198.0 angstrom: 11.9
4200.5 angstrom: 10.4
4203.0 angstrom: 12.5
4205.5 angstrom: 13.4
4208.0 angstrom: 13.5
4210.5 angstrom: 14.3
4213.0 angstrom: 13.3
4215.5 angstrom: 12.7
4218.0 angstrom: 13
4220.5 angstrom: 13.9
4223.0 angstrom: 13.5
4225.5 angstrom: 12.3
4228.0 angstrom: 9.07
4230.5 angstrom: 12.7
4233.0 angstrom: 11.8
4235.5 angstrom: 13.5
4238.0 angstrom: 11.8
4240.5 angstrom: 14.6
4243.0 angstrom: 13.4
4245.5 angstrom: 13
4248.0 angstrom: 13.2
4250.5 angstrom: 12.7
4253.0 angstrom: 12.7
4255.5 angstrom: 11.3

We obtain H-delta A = 0.32 angstrom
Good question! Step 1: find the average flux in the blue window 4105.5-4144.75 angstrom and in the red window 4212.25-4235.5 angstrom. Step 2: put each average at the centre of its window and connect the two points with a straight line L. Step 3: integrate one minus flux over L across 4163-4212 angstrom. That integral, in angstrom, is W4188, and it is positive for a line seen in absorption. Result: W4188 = 0.6 angstrom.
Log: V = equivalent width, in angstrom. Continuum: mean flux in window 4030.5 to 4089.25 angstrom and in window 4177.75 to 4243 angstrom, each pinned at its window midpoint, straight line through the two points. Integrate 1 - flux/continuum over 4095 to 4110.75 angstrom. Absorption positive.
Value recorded 1.9 angstrom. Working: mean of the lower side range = 11.3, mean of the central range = 10.2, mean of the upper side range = 12.5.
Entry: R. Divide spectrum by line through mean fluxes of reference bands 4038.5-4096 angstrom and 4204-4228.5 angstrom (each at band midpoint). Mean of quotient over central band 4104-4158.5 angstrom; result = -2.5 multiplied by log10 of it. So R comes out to 0.052 mag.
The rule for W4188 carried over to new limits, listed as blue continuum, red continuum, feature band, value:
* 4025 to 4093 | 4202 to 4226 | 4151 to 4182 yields 3.16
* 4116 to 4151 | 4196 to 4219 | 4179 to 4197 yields 0.68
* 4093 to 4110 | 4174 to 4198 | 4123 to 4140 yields -2.12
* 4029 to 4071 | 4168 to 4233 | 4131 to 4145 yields -0.54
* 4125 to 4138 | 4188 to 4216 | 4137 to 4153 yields 0.79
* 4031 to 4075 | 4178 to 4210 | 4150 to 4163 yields 0.85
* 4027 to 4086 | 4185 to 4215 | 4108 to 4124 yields 0.47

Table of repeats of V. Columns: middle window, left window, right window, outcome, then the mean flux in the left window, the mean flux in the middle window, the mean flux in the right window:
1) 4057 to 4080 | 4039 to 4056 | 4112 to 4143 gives 0.6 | 11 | 11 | 11.9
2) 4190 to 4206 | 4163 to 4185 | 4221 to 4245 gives 0.2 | 11.7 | 12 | 12.6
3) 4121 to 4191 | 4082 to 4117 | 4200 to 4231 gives 1.0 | 11.2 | 11.8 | 12.7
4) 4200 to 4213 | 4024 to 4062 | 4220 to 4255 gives -0.6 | 11.1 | 13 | 12.7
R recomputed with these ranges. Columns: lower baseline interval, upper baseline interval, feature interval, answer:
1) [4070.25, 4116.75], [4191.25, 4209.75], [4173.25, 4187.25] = 0.007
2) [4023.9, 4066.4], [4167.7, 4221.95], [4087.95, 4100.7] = 0.054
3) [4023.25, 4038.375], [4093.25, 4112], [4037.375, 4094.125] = -0.044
